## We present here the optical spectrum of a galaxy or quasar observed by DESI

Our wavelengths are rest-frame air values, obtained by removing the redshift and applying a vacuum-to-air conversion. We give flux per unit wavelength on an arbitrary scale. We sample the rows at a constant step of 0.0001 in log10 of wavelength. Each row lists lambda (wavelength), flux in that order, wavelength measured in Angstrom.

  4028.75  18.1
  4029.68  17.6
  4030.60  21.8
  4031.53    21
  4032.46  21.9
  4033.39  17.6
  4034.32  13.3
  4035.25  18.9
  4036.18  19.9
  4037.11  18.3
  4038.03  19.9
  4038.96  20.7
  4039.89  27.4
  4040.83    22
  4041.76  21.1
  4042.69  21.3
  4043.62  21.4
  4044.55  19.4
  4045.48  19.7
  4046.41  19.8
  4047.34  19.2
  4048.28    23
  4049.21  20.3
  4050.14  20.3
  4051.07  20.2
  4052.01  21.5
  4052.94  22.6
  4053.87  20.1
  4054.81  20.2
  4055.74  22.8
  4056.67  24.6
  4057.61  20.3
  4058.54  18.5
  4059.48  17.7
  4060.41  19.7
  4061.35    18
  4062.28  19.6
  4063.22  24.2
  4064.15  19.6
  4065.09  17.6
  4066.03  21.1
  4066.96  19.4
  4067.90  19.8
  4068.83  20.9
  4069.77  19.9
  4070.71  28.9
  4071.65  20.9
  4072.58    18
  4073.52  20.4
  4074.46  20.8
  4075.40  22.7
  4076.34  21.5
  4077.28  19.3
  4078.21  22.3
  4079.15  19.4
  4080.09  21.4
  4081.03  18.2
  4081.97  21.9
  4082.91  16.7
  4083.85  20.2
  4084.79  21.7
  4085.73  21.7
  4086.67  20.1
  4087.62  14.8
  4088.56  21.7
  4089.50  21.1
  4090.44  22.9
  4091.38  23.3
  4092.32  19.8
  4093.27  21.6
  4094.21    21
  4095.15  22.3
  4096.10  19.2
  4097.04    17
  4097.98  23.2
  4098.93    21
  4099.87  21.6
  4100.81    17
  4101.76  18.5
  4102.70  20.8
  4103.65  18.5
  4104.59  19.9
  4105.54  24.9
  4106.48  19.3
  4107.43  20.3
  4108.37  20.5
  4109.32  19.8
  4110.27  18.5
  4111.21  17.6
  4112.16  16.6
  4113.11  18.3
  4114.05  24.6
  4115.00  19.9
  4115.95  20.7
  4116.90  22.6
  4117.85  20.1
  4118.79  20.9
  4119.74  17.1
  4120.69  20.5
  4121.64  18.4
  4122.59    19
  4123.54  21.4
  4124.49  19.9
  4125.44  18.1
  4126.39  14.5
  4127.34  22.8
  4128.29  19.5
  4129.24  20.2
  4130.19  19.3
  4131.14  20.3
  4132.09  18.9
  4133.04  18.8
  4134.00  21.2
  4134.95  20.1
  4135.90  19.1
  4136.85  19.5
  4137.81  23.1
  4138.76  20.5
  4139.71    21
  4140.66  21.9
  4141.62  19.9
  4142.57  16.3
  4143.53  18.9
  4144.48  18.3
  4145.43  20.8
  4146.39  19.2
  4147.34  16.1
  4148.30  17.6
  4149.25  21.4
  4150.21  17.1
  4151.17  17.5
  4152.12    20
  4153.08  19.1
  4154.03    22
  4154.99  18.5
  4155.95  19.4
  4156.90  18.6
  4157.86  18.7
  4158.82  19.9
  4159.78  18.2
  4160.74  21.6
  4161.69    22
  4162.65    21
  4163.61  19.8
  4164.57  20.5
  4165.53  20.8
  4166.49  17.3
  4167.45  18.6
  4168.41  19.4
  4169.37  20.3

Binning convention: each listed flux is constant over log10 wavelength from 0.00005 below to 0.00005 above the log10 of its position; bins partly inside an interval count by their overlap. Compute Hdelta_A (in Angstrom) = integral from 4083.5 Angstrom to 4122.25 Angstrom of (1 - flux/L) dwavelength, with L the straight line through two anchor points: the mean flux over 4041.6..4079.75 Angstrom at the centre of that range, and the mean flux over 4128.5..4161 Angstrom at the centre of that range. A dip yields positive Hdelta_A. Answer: -0.3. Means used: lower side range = 20.7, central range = 20.2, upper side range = 19.5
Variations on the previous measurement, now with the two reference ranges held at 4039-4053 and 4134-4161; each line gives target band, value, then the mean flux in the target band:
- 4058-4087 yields 0.5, 20.4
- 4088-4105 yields -0.2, 20.6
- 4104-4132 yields 0.2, 19.8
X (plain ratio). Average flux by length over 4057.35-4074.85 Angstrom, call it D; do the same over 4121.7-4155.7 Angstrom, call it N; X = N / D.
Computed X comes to 0.96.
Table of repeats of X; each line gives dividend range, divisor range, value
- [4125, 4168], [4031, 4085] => 0.95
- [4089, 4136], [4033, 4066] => 0.99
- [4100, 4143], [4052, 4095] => 0.96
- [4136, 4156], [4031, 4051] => 0.96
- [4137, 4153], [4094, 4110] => 0.96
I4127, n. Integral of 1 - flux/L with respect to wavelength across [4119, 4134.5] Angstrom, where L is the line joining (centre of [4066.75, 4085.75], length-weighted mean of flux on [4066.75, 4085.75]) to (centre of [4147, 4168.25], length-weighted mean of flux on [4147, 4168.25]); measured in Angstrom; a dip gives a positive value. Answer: 0.4 Angstrom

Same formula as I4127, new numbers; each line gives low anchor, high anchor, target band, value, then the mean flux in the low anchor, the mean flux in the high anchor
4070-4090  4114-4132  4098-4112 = 0.2 Angstrom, 20.6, 19.9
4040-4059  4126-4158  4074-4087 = 0.0 Angstrom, 21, 19.4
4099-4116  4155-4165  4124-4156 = 0.7 Angstrom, 19.9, 19.9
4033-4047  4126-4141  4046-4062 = -0.4 Angstrom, 20.1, 20.1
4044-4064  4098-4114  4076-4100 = -0.6 Angstrom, 20.6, 19.8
